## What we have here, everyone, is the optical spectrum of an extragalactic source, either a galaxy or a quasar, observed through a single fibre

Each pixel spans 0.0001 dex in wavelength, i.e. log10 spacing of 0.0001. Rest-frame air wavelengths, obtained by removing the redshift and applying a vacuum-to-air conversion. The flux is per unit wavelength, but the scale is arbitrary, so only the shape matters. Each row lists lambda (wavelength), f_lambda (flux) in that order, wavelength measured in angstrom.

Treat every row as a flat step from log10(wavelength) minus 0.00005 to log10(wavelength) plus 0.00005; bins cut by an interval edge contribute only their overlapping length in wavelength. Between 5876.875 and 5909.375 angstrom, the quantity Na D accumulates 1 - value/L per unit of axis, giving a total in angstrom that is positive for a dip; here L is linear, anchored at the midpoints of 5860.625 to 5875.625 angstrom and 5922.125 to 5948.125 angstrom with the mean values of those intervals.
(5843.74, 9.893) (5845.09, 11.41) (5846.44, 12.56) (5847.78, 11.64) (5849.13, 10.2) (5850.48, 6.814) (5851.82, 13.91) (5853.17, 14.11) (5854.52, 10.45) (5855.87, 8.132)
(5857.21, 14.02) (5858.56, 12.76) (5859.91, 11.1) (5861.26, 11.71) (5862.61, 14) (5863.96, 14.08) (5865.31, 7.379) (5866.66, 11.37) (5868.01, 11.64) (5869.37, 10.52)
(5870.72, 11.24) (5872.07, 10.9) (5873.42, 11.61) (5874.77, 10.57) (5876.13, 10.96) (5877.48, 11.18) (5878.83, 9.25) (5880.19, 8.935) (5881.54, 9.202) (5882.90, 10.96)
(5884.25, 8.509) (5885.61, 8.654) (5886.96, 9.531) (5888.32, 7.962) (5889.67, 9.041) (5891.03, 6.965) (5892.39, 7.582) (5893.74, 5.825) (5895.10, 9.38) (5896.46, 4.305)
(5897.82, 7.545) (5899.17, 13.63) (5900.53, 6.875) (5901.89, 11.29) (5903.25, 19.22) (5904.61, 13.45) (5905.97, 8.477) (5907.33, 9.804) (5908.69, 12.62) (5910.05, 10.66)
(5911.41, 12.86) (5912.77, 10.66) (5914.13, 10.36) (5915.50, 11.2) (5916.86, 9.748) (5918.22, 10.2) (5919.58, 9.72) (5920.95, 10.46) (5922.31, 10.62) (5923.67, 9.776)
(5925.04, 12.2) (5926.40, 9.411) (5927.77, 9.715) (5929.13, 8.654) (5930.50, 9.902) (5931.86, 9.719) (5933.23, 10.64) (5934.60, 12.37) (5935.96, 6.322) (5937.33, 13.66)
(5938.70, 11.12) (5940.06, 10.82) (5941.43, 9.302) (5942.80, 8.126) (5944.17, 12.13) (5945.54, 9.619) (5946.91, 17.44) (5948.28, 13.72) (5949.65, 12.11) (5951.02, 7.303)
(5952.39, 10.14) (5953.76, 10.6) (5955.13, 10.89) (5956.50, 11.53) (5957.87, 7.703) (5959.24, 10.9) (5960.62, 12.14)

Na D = 4.4 angstrom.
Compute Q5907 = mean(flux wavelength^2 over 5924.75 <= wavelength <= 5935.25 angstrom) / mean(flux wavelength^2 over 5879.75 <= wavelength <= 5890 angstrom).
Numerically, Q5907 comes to 1.14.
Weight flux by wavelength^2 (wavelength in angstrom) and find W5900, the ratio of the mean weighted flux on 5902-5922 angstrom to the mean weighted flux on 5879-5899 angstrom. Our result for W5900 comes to 1.4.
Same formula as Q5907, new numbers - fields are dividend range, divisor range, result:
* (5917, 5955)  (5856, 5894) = 1.05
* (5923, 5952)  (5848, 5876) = 0.97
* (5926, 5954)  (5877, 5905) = 1.14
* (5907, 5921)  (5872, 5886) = 1.09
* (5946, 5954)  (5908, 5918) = 1.08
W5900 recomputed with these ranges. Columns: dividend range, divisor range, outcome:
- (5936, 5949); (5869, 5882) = 1.12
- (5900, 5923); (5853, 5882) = 1.01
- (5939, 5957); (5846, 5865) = 0.97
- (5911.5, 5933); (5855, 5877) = 0.92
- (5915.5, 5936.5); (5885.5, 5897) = 1.32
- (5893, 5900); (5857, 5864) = 0.64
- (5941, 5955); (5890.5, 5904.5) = 1.19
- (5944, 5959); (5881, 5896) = 1.35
